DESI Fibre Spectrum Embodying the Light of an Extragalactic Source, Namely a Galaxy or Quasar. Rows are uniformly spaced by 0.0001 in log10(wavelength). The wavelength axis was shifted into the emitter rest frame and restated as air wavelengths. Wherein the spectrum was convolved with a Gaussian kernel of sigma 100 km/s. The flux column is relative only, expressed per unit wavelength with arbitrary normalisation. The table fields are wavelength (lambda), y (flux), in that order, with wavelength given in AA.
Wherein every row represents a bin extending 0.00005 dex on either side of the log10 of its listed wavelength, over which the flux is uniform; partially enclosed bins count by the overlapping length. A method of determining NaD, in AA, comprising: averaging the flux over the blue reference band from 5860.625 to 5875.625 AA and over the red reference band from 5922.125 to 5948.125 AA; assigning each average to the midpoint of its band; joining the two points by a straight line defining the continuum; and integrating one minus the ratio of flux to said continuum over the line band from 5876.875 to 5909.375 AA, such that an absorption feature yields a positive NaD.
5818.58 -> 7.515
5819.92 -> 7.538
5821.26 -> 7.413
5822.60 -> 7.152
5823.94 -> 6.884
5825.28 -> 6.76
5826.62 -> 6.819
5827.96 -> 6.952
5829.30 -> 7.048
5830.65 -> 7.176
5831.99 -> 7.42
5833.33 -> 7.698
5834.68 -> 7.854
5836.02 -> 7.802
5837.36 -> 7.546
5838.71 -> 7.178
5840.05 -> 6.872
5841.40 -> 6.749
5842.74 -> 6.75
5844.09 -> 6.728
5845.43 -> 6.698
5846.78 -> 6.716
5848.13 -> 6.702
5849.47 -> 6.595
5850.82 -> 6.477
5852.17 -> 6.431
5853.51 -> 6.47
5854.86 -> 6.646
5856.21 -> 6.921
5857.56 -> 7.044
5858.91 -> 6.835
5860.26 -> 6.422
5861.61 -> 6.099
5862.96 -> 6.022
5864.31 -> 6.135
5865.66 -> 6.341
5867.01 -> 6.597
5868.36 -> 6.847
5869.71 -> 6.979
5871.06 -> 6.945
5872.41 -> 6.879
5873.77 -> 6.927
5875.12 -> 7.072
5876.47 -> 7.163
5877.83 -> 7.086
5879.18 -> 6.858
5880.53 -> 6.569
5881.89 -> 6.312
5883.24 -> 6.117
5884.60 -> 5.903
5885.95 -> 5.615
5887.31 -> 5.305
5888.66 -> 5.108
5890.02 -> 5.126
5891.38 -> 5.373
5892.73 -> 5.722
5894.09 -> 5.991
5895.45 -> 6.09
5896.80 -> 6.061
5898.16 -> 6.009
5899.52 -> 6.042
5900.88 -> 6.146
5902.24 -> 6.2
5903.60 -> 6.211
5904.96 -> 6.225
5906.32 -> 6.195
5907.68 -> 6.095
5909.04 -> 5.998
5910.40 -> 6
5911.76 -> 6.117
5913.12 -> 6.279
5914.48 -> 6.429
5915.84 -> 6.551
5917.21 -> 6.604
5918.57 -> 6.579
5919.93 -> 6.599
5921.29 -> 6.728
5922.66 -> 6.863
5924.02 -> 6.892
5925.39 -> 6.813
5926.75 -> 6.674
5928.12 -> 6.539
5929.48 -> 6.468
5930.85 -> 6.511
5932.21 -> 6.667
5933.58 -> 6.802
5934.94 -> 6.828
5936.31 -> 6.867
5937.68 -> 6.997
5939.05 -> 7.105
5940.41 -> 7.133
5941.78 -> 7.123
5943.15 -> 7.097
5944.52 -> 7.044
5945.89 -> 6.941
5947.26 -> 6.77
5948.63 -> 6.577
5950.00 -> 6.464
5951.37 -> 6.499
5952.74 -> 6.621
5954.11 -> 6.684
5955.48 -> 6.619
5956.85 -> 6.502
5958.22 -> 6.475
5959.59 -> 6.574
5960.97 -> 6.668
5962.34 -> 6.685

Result 3.3 AA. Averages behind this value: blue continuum 6.61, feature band 6.02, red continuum 6.85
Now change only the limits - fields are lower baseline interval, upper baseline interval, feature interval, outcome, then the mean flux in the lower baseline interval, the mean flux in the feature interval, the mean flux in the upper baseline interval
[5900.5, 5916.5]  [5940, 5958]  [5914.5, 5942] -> -1.2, 6.21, 6.75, 6.76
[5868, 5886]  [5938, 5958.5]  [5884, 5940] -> 3.8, 6.7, 6.28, 6.79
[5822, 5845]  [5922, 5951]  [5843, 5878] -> 1.9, 7.14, 6.68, 6.81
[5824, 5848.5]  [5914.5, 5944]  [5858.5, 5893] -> 3.1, 7.08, 6.32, 6.78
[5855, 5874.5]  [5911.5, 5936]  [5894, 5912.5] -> 1.5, 6.64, 6.1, 6.62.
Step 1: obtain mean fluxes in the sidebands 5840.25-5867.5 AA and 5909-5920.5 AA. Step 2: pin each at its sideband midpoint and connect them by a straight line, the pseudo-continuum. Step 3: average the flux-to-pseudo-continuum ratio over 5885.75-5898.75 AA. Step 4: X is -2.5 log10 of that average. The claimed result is 0.15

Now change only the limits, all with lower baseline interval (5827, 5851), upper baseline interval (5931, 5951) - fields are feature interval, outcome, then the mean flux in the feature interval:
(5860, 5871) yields 0.09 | 6.46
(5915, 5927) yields 0.03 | 6.7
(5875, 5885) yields 0.06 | 6.63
